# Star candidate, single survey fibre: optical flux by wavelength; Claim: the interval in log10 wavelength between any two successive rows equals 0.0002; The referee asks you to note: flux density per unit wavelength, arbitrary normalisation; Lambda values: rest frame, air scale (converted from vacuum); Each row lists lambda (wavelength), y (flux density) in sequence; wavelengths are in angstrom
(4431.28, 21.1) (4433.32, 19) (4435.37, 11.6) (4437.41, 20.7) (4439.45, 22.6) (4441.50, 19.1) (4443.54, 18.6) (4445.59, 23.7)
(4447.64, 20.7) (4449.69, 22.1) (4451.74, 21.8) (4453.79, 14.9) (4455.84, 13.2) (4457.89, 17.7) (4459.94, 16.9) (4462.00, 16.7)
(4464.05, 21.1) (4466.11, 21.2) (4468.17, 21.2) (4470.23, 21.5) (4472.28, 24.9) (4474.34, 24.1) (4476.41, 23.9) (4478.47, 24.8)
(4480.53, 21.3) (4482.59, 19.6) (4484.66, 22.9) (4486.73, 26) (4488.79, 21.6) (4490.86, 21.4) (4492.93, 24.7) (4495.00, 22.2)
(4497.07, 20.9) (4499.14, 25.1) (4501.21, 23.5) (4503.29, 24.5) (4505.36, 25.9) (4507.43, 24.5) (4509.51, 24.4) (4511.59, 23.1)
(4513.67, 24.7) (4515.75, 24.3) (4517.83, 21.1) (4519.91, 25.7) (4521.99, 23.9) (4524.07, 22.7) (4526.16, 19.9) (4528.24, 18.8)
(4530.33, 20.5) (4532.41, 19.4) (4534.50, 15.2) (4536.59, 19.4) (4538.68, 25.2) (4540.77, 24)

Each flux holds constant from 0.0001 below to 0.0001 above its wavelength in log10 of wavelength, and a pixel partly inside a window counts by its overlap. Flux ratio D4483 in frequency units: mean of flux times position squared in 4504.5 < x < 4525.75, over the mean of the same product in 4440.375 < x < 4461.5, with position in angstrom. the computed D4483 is 1.3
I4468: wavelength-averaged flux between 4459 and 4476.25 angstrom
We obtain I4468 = 21.1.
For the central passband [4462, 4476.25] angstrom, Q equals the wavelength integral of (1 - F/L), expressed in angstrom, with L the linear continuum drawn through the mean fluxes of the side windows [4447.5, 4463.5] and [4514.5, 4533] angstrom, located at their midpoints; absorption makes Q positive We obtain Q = -2.5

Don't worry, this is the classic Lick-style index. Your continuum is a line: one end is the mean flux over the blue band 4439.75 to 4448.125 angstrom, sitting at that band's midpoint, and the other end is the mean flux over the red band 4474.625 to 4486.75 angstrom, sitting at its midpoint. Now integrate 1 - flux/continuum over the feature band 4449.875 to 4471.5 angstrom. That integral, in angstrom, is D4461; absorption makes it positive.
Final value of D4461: 2.86 angstrom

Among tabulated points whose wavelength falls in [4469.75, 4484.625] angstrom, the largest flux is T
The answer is 24.9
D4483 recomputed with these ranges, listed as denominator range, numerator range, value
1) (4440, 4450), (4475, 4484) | 1.10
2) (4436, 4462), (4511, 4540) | 1.18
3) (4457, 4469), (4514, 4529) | 1.21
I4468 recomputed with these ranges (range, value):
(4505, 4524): 24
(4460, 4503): 22.3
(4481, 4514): 23.4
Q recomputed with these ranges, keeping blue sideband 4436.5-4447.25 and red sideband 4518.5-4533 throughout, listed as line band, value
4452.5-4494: 0.40 angstrom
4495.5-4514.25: -2.23 angstrom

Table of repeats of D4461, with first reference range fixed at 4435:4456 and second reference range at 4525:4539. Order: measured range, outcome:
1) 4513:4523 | -2.26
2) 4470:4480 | -2.27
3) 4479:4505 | -4.58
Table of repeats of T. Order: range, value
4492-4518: 25.9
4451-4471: 21.8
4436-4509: 26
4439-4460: 23.7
